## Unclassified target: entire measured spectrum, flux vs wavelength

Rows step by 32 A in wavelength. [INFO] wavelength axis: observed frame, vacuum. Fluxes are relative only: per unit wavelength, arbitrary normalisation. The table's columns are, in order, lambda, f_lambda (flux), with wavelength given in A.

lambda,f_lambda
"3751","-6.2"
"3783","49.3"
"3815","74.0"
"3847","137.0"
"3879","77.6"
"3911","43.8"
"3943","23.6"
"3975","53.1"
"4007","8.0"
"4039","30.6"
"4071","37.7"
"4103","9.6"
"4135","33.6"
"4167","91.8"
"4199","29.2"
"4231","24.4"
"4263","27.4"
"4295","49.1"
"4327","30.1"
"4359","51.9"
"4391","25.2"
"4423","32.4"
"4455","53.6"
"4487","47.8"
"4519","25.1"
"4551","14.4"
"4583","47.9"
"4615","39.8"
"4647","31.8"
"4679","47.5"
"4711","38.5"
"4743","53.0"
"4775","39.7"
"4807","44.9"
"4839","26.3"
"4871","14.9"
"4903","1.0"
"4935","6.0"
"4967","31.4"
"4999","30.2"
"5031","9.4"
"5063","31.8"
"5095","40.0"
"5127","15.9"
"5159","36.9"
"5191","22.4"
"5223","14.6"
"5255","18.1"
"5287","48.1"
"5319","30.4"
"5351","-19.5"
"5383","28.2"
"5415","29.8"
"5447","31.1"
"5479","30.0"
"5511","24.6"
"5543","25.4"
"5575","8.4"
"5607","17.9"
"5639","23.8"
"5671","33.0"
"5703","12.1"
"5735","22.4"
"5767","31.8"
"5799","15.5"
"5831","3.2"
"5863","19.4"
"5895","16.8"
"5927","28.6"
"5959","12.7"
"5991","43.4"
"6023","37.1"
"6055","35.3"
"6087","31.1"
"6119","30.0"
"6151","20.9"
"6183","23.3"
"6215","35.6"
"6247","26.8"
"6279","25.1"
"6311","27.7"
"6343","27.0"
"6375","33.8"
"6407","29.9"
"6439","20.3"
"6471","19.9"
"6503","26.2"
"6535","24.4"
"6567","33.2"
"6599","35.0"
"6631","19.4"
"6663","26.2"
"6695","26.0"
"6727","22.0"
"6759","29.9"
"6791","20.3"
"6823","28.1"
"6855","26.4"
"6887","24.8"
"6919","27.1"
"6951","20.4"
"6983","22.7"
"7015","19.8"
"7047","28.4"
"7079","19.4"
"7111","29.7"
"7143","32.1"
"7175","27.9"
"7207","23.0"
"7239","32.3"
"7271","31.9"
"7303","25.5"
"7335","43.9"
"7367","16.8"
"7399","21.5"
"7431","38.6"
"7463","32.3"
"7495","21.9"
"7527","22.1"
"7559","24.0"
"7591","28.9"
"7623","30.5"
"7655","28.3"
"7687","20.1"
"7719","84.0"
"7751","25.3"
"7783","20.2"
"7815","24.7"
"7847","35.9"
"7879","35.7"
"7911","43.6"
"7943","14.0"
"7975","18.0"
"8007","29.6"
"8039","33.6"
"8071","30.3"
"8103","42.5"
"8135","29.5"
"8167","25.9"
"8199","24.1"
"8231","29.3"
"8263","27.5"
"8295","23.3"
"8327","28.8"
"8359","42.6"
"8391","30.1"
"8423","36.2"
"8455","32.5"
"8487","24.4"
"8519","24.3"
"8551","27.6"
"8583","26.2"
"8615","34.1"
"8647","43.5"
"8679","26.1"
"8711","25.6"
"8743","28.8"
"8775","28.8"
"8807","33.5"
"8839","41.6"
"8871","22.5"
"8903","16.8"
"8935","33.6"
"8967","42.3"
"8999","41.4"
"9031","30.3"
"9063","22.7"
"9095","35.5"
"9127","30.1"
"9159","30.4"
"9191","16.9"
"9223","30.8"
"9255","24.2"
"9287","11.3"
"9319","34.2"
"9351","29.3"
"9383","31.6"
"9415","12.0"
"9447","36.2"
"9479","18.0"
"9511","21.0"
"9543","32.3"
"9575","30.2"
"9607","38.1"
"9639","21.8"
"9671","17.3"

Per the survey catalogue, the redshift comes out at 1.069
